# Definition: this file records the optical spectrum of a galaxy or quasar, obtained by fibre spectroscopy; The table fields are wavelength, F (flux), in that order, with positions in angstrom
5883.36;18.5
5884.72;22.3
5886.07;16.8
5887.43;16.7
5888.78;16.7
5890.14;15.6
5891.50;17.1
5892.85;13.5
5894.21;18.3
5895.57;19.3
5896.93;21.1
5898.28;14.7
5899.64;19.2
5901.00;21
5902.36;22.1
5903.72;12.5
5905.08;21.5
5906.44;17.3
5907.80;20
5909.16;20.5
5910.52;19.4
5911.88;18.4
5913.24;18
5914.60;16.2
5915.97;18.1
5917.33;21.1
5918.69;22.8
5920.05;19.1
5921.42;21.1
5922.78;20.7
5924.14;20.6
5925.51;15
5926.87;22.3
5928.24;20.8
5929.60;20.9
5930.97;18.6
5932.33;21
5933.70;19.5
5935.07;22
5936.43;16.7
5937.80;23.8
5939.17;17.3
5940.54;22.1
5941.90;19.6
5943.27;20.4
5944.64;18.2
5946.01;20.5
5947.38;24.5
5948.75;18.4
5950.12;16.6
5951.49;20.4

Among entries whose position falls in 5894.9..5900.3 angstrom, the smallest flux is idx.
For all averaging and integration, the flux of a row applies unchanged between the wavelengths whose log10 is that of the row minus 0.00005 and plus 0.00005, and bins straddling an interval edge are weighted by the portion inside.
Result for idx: 14.7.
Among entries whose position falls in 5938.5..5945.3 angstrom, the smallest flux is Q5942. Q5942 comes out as 17.3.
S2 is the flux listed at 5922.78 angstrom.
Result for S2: 20.7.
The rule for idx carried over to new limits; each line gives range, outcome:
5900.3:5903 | 21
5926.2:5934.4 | 18.6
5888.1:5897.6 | 13.5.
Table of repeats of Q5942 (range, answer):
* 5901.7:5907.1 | 12.5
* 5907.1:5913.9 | 18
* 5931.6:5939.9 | 16.7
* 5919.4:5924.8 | 19.1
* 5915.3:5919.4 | 18.1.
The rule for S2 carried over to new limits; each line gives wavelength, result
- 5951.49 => 20.4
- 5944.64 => 18.2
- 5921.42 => 21.1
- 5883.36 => 18.5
